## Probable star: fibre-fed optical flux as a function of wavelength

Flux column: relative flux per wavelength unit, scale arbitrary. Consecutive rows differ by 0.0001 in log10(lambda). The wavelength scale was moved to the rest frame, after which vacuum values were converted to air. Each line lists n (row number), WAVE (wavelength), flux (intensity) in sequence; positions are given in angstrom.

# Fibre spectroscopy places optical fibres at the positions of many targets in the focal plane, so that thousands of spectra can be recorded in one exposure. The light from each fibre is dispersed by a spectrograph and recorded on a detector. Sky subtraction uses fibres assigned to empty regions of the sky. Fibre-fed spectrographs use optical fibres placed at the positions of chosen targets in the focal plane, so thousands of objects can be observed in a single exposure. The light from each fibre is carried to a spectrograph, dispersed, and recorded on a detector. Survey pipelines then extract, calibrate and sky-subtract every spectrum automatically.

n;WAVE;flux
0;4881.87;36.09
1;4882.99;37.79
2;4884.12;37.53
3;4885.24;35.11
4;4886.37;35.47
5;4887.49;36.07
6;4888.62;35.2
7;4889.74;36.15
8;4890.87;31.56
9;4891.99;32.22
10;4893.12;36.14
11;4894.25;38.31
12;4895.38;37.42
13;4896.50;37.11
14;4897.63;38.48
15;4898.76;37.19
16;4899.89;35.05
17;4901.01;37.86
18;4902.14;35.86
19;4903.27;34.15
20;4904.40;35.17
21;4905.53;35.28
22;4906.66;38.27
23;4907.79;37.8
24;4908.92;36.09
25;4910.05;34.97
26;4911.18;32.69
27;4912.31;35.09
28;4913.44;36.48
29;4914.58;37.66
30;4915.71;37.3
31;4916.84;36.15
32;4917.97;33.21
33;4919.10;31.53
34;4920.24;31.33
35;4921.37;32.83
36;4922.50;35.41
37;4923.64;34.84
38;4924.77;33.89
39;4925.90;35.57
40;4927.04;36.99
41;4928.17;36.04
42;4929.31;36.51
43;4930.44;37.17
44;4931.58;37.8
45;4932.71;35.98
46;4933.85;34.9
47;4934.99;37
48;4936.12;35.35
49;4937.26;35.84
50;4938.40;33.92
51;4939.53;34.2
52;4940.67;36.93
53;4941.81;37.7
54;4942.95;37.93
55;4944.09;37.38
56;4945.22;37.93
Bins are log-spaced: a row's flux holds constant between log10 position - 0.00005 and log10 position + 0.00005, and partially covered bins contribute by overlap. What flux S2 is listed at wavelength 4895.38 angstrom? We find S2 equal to 37.42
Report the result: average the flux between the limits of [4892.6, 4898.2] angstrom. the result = 37.5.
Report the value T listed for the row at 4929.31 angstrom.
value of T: 36.51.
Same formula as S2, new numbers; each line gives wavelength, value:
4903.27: 34.15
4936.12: 35.35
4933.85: 34.9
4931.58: 37.8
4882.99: 37.79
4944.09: 37.38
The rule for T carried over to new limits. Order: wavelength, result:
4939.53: 34.2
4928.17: 36.04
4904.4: 35.17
